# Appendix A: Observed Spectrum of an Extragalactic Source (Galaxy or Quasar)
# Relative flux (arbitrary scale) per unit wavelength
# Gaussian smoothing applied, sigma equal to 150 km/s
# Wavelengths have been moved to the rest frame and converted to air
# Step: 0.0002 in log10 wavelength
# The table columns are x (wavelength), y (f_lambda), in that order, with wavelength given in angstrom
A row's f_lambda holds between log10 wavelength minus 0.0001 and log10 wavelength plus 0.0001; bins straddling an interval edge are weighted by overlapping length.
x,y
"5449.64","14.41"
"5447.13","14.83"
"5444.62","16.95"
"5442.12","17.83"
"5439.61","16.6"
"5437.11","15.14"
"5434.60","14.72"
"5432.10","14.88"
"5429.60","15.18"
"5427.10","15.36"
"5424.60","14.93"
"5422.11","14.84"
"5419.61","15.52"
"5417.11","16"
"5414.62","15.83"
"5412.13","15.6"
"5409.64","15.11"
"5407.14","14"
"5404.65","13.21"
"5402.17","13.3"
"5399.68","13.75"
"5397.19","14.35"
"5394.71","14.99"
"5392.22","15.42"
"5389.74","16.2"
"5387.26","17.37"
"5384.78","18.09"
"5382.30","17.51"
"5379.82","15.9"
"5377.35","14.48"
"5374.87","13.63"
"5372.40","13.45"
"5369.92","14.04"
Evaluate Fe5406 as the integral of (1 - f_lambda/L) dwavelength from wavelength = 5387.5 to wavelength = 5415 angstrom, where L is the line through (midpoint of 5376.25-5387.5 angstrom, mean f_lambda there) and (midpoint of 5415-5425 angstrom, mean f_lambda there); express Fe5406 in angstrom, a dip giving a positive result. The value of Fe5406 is 2.14 angstrom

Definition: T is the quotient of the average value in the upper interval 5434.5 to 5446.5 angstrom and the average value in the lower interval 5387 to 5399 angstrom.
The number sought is 1.06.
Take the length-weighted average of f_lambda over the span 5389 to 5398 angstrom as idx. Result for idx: 15.2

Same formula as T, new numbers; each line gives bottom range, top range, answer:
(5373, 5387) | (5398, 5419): 0.92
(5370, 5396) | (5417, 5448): 1.00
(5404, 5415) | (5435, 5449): 1.09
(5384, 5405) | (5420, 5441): 1.00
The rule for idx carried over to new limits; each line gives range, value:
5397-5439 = 14.8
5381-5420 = 15.4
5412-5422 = 15.6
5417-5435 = 15.1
